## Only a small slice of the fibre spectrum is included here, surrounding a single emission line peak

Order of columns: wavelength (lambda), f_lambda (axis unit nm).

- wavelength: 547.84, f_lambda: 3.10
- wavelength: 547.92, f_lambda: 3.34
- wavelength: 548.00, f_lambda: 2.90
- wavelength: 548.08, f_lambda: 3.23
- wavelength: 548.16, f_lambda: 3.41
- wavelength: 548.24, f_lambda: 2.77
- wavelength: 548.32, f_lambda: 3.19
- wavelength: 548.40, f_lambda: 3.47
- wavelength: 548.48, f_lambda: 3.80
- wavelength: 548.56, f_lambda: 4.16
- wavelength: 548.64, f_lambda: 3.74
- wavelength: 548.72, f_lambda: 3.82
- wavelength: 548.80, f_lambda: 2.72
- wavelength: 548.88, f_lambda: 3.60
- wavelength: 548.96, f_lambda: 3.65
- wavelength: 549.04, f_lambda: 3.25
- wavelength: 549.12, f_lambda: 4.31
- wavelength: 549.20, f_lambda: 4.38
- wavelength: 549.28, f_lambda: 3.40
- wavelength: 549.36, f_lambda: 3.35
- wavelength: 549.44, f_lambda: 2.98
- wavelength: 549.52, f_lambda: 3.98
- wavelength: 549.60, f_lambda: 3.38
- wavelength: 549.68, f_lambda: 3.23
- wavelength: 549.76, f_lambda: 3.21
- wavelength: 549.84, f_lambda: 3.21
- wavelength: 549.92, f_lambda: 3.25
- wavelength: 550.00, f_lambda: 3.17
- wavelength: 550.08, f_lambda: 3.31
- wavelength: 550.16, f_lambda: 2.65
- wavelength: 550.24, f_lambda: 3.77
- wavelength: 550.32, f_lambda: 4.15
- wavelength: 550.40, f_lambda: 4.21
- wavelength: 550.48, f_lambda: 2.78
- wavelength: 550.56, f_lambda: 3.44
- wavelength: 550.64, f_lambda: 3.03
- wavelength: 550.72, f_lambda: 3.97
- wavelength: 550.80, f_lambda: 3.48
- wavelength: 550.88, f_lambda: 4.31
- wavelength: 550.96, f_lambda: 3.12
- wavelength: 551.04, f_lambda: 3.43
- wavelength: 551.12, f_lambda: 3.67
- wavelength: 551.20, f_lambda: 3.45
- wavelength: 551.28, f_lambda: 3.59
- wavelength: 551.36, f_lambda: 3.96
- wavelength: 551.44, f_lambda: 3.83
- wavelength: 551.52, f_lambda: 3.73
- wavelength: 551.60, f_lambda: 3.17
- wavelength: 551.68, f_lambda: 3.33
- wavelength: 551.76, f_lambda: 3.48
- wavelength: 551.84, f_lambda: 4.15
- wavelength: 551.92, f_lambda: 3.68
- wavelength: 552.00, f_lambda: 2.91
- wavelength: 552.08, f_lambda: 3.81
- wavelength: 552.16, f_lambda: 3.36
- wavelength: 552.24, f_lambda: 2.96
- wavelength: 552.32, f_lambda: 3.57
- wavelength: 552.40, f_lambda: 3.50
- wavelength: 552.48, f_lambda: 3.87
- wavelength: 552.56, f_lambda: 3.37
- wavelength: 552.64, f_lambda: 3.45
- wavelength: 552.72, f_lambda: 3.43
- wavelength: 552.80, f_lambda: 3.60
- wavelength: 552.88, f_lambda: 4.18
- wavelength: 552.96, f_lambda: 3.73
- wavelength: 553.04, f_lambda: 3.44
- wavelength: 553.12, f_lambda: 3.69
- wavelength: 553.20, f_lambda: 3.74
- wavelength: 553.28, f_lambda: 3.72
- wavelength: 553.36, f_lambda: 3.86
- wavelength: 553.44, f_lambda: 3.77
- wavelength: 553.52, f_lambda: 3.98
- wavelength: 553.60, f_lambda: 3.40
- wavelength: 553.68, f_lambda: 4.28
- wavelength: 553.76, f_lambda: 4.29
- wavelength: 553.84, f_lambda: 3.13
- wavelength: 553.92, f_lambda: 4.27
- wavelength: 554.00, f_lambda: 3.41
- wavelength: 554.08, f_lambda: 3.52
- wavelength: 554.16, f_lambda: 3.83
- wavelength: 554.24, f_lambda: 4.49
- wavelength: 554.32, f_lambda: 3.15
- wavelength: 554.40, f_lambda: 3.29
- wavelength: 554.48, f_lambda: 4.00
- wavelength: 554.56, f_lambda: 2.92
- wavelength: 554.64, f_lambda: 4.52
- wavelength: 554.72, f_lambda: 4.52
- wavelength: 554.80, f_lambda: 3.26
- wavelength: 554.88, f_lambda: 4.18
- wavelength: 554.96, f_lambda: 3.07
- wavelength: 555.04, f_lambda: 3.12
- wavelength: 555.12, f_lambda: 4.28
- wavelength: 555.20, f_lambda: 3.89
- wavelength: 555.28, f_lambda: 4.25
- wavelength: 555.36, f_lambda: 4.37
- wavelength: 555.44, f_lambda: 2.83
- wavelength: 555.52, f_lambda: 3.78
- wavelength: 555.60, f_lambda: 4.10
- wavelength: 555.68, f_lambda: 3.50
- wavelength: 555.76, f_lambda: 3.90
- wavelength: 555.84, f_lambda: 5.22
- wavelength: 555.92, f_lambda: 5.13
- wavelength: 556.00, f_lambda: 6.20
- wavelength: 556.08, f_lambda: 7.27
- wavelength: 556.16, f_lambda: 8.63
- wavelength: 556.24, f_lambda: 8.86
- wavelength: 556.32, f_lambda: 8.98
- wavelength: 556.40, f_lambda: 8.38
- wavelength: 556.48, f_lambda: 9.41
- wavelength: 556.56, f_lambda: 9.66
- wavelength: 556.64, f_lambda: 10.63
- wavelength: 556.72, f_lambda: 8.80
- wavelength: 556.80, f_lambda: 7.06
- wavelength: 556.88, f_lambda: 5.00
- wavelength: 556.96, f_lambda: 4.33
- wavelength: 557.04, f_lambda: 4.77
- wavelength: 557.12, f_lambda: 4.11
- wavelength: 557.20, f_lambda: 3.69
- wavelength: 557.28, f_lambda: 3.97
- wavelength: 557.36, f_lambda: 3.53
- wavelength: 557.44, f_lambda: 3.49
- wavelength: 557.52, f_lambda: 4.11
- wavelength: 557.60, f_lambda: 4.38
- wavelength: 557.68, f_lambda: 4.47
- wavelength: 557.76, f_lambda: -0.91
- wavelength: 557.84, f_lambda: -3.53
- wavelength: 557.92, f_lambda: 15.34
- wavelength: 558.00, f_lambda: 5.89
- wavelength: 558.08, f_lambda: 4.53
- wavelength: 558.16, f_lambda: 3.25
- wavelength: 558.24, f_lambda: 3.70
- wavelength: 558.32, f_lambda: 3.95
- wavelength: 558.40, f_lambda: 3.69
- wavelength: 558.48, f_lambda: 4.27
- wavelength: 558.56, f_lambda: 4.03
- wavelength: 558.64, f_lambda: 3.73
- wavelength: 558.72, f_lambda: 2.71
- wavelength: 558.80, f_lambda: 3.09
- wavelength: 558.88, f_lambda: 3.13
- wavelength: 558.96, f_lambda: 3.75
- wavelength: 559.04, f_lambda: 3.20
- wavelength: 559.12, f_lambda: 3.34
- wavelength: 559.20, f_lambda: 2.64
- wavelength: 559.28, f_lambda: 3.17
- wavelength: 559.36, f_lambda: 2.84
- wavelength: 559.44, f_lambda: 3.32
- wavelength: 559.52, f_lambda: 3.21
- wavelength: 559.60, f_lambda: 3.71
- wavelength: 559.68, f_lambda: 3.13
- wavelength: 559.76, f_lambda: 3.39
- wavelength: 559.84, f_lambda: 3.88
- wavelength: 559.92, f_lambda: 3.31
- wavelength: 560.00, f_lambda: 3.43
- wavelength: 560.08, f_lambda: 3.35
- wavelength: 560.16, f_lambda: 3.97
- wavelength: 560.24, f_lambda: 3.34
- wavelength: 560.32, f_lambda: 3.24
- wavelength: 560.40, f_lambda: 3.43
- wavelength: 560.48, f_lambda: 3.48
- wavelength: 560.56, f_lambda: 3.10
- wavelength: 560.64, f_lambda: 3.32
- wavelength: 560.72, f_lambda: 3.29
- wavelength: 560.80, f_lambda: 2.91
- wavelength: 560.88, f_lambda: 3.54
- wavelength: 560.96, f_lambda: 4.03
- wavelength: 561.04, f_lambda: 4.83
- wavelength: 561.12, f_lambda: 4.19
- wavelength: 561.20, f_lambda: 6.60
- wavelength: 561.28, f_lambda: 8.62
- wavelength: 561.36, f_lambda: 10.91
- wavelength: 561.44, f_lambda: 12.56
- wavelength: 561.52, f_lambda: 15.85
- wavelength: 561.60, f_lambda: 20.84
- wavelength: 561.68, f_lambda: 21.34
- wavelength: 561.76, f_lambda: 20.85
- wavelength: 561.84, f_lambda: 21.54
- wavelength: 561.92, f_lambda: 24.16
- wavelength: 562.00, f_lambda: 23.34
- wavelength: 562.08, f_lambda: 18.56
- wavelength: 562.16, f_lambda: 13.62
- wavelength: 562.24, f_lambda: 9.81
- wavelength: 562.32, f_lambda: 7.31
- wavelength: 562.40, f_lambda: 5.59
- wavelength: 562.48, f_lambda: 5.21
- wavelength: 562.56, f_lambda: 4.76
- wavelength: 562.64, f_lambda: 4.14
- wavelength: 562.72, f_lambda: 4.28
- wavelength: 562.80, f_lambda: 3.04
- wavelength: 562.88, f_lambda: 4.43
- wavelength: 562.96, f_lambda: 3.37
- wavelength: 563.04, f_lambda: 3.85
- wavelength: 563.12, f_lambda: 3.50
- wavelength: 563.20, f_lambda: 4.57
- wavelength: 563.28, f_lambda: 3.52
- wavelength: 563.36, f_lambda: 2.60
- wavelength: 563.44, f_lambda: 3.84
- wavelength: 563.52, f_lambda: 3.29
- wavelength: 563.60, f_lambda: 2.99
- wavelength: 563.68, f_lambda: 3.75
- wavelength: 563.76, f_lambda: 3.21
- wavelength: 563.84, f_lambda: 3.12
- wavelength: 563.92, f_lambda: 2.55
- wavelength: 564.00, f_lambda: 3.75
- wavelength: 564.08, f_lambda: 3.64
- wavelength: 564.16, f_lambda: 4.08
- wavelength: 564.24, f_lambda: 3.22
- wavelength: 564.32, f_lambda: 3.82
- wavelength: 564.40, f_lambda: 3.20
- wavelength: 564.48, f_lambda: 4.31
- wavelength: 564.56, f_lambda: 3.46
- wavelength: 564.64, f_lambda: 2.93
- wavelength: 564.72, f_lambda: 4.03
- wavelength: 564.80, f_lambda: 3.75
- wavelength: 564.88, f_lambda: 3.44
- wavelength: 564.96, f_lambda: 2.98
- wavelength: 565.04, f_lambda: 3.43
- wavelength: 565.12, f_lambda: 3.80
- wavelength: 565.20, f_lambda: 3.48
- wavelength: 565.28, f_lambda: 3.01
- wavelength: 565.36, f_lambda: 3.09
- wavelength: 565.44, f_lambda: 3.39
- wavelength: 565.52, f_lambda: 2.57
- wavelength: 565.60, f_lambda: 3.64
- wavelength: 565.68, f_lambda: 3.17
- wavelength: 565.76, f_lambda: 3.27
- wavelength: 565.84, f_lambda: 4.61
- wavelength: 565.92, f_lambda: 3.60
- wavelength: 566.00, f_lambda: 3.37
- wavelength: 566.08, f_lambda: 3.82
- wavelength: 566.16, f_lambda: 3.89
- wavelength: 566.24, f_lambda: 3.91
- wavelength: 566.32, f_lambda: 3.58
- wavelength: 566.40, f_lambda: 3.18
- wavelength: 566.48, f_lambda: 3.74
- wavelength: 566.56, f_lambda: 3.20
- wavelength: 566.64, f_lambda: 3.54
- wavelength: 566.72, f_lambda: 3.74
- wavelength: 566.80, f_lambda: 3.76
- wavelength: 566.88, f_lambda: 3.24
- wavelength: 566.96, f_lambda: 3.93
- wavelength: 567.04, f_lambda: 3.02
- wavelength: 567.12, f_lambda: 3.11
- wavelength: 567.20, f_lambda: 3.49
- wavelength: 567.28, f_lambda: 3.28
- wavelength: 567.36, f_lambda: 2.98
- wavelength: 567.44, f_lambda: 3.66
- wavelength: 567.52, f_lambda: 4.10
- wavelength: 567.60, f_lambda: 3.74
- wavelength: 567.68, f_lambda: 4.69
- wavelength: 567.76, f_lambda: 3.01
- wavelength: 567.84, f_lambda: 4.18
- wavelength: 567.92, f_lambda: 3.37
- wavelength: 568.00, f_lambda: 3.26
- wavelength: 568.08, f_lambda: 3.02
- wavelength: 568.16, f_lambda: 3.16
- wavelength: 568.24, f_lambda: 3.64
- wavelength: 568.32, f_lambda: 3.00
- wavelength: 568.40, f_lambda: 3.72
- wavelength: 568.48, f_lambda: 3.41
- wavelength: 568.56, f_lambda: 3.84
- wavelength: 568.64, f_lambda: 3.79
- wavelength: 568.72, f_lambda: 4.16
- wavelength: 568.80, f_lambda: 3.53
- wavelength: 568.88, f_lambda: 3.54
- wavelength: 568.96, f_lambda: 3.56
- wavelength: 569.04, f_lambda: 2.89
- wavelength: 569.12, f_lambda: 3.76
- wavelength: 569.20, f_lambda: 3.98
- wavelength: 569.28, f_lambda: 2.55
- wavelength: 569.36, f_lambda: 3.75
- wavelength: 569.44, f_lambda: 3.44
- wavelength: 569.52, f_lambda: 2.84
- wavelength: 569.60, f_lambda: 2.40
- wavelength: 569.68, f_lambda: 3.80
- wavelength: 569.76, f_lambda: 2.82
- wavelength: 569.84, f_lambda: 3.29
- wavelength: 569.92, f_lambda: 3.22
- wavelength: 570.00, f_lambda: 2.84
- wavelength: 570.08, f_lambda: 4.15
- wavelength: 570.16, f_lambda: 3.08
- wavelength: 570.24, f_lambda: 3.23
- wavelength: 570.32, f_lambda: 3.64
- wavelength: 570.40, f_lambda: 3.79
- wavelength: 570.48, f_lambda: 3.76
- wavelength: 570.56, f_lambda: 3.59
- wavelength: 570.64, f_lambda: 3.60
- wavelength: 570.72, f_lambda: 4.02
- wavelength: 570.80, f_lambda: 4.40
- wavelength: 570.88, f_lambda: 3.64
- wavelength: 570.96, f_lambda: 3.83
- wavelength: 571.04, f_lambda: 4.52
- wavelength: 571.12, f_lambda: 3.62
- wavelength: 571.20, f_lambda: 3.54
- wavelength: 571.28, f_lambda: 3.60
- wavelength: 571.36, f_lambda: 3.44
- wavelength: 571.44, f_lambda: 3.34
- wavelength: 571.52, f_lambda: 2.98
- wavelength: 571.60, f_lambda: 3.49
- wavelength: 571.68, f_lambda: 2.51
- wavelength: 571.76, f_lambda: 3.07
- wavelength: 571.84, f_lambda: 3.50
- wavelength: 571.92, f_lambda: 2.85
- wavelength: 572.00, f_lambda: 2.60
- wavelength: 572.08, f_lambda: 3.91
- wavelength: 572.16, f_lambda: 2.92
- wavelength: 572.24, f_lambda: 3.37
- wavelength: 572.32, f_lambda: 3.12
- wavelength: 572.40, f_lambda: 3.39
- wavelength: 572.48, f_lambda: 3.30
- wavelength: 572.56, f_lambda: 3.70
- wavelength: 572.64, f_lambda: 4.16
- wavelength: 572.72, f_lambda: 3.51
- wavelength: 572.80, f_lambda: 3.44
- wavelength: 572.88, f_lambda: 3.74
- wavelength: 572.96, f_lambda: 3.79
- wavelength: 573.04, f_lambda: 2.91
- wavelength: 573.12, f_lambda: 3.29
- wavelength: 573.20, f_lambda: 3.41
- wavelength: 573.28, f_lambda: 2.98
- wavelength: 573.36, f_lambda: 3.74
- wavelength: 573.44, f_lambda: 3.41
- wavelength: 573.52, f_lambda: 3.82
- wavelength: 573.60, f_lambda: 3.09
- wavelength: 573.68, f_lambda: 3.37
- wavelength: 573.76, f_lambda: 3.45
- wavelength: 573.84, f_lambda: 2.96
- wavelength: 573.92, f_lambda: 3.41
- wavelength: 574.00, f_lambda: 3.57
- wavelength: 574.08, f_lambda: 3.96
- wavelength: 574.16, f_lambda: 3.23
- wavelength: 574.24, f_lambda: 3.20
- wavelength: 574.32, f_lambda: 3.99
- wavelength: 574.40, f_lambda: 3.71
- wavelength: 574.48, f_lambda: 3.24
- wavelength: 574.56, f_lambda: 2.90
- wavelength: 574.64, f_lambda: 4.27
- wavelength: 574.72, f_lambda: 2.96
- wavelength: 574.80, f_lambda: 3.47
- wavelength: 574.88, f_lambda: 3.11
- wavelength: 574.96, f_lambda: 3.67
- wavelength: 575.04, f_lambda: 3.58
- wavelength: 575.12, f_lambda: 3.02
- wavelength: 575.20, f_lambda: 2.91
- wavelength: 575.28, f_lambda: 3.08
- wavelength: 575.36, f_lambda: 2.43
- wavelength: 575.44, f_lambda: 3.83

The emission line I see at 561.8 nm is [O III]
